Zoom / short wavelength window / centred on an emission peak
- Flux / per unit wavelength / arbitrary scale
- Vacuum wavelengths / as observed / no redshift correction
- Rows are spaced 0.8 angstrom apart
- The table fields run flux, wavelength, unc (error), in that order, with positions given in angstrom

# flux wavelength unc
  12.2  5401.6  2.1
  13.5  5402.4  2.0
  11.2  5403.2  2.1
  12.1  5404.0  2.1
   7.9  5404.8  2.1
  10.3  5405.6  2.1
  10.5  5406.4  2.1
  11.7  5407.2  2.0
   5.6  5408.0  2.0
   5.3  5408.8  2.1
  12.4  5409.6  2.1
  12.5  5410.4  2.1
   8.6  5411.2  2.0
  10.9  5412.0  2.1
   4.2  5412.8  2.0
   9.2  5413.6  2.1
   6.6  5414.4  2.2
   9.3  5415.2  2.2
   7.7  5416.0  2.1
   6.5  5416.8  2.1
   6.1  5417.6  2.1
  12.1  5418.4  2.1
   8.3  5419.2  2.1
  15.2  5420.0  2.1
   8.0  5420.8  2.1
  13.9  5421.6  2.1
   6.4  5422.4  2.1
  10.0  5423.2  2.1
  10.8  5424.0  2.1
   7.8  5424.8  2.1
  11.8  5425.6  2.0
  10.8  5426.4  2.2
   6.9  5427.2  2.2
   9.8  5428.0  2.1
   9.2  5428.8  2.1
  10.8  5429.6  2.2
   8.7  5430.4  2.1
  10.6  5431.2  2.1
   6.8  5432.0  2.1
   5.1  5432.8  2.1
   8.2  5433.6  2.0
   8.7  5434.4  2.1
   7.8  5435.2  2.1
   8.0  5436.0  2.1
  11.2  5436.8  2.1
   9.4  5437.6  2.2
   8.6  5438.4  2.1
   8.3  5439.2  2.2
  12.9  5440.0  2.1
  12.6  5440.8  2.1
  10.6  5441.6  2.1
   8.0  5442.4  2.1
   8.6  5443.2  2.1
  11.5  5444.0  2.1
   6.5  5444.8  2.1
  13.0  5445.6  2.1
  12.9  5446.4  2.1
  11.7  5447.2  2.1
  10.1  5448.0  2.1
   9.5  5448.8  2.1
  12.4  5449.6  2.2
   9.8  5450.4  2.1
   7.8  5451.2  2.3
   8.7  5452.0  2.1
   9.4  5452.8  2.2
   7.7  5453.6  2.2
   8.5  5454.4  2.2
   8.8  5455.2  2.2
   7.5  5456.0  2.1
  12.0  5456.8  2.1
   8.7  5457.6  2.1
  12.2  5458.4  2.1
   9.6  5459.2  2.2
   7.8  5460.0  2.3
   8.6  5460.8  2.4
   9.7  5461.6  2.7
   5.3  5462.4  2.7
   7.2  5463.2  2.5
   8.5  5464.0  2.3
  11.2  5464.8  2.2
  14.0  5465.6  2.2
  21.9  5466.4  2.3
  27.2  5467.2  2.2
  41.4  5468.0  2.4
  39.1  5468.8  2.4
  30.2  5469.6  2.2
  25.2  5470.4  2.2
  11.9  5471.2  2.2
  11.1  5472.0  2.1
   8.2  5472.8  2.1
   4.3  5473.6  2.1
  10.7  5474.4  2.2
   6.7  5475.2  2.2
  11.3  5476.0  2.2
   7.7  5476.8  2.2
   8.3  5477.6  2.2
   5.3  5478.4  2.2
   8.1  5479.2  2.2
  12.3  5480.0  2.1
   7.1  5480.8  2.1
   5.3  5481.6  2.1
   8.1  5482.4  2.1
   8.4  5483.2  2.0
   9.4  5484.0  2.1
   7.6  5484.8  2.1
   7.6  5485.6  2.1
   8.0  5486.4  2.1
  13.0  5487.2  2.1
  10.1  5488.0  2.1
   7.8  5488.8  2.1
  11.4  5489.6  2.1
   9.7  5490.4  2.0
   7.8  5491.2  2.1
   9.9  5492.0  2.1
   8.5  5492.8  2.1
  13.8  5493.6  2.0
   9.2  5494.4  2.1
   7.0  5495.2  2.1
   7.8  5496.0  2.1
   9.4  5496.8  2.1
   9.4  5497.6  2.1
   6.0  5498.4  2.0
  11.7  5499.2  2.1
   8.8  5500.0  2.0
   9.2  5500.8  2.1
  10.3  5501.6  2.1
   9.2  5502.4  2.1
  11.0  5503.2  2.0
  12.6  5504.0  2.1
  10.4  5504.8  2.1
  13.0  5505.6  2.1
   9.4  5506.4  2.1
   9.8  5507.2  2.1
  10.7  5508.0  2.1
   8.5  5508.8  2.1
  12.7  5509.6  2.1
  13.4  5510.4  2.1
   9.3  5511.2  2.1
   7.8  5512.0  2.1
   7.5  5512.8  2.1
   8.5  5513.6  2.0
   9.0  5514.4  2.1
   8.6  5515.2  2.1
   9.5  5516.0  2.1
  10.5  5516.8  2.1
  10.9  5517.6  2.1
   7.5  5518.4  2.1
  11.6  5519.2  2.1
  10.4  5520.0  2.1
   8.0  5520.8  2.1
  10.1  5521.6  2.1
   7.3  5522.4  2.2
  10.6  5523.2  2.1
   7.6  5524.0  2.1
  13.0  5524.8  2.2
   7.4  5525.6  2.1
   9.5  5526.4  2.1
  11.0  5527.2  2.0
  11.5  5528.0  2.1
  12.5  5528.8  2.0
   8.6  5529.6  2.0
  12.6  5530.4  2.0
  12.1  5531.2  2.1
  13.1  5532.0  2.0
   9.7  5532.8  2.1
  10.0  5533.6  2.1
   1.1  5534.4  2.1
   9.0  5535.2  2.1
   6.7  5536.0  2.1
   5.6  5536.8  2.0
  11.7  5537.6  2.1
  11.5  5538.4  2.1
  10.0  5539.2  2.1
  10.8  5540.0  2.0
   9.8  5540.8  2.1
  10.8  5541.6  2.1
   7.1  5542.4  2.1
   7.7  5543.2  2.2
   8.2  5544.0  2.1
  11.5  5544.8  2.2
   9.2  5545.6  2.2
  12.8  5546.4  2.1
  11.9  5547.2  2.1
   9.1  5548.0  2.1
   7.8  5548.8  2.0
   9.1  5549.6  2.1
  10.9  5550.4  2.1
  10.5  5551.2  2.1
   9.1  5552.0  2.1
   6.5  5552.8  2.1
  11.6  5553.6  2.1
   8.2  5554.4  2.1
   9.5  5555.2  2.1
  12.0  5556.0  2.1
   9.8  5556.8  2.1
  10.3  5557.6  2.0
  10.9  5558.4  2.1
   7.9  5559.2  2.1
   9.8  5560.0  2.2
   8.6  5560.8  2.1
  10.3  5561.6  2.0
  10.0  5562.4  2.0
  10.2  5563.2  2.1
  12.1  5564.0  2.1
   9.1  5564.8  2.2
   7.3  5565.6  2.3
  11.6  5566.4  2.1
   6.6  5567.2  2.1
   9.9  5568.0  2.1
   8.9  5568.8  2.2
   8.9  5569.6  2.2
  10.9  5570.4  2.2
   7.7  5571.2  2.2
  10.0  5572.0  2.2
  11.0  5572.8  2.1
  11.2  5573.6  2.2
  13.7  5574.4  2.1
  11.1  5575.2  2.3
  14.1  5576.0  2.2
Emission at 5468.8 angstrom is H-beta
